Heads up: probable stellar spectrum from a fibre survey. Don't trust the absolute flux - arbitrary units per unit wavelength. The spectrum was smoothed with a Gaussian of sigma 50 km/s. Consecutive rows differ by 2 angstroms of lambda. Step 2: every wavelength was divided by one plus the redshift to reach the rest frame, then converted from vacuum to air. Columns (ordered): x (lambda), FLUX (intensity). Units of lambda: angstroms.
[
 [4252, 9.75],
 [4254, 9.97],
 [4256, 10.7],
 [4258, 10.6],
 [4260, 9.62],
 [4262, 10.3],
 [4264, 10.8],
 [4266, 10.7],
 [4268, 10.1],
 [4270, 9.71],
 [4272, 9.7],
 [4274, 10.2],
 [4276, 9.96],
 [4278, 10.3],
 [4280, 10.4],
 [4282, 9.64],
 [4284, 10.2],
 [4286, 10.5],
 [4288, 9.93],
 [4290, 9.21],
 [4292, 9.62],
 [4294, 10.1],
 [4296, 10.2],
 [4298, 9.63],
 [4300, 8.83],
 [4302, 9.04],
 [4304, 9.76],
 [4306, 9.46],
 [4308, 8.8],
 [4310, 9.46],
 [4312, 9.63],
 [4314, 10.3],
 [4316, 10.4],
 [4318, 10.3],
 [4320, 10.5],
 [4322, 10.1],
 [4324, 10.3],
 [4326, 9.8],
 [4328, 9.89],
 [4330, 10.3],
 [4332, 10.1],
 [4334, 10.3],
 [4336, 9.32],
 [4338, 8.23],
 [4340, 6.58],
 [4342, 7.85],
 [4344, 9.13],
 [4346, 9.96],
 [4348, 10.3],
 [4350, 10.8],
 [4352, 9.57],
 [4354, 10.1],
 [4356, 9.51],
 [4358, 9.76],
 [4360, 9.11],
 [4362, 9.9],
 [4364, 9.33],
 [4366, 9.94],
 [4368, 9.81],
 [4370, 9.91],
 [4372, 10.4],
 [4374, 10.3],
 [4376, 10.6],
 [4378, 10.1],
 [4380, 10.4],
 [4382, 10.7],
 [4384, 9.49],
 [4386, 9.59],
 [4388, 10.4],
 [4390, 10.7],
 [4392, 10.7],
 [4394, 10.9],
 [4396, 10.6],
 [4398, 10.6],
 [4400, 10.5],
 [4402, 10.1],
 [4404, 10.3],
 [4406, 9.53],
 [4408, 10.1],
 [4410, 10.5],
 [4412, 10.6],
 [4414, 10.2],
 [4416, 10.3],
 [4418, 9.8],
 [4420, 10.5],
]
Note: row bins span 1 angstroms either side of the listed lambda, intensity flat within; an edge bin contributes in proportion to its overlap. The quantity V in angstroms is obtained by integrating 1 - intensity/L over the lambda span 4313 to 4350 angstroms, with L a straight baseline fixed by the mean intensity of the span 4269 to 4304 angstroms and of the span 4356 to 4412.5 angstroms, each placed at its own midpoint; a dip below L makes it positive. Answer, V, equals 1.1 angstroms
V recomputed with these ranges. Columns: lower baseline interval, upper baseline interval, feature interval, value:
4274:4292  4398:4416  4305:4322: 0.33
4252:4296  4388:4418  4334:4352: 1.98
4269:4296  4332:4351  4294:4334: -1.22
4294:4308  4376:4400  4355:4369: 0.69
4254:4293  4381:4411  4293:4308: 0.94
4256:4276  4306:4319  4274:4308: 0.69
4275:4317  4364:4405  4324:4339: 0.35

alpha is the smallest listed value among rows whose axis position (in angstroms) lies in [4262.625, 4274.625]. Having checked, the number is 9.7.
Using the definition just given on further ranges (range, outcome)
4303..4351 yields 6.58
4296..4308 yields 8.8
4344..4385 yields 9.11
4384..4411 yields 9.49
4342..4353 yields 7.85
